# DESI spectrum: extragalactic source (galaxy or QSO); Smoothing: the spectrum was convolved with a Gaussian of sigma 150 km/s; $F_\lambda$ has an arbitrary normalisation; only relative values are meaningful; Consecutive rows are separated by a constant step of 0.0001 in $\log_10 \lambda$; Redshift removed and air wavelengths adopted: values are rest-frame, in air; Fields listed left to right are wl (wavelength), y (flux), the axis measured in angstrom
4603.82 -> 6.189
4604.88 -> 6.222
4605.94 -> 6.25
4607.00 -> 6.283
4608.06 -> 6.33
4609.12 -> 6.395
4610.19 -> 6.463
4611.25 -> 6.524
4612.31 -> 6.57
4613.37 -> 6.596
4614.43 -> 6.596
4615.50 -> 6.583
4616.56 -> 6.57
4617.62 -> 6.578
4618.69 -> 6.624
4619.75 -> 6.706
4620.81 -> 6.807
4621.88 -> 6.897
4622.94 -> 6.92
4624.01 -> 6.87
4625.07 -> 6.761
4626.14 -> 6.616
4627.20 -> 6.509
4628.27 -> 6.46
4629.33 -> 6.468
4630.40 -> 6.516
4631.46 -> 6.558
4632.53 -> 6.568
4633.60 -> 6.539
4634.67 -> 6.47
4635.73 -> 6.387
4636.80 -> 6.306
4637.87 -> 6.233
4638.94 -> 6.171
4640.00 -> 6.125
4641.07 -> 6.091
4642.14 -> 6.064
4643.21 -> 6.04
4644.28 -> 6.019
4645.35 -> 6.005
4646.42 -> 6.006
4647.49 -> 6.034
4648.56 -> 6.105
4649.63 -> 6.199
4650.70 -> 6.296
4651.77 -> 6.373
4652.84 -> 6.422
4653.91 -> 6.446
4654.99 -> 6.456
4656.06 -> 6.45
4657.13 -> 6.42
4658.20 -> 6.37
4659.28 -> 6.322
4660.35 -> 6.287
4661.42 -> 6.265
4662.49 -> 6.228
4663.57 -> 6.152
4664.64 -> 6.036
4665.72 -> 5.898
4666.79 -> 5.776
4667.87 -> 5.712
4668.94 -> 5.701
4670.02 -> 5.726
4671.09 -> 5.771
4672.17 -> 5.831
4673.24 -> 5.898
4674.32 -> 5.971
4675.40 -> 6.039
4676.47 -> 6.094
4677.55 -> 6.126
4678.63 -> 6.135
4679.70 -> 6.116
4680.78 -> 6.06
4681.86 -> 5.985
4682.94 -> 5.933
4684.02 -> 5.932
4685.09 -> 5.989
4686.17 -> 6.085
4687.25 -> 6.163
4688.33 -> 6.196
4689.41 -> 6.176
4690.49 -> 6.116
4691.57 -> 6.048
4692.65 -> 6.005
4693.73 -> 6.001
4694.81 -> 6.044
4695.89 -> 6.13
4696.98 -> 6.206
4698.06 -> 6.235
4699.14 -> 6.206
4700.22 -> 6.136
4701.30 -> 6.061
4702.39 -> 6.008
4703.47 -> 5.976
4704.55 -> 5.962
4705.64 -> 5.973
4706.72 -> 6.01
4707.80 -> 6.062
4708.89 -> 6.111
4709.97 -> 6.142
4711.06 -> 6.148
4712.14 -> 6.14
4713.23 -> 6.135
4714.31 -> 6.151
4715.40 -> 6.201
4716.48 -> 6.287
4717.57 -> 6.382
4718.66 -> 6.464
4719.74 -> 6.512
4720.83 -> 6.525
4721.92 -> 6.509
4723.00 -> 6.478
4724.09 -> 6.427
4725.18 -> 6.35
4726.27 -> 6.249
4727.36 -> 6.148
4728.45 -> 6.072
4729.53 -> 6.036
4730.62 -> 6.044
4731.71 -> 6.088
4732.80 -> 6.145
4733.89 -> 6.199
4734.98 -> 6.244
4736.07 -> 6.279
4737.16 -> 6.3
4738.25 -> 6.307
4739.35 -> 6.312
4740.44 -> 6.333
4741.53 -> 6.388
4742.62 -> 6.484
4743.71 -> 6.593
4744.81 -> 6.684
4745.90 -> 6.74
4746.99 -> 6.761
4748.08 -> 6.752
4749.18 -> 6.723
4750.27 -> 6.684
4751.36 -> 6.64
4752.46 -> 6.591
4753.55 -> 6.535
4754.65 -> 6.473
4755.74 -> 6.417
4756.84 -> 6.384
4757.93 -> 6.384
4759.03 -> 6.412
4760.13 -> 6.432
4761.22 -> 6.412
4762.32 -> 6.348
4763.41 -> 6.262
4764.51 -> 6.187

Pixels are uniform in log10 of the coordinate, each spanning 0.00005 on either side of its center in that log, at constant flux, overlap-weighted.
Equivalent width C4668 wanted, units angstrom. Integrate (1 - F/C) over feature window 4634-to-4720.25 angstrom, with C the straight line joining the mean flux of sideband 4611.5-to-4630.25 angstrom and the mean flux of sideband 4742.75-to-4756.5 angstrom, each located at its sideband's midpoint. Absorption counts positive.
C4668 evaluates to 6.7 angstrom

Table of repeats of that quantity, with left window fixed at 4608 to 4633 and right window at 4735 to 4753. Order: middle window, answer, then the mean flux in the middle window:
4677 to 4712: 2.57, 6.08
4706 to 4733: 1.28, 6.23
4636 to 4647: 0.80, 6.11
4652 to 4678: 1.88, 6.1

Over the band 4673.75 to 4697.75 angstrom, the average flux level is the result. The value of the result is 6.07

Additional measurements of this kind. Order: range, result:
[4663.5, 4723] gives 6.08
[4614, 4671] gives 6.33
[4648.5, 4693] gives 6.1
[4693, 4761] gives 6.3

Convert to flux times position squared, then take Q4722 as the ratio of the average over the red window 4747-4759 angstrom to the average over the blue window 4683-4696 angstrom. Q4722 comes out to 1.11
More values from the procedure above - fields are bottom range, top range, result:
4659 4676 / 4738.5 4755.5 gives 1.14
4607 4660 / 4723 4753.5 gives 1.04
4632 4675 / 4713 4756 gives 1.08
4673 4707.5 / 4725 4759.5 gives 1.08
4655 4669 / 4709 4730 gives 1.05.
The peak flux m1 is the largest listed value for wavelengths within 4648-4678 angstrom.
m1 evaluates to 6.456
